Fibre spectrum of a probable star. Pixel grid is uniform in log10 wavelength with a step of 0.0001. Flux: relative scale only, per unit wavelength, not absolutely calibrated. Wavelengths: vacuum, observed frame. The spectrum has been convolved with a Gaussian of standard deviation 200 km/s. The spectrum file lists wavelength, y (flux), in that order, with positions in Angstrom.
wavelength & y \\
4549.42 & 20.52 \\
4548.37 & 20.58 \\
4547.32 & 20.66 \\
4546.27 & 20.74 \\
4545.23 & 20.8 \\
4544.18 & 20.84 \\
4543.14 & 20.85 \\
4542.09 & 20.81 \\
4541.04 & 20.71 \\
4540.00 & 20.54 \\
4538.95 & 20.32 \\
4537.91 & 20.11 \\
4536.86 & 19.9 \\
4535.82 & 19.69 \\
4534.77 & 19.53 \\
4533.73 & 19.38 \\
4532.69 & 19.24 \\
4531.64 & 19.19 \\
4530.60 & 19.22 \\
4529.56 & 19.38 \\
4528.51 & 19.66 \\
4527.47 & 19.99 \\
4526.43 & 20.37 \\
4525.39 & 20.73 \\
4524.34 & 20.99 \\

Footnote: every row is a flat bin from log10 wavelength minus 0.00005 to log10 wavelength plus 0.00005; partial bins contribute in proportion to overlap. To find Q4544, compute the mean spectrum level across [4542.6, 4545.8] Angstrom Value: 20.9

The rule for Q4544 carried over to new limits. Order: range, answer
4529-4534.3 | 19.3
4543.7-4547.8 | 20.8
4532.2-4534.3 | 19.4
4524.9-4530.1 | 20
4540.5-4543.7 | 20.8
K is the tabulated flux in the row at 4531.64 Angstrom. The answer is 19.19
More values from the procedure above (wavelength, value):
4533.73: 19.38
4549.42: 20.52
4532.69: 19.24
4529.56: 19.38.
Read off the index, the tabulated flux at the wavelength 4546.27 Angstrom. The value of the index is 20.74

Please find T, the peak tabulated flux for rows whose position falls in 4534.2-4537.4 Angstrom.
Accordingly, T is 19.9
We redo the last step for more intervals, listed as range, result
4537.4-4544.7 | 20.85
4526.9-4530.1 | 19.99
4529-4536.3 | 19.69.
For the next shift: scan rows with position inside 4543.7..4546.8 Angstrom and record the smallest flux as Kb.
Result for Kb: 20.74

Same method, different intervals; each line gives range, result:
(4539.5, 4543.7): 20.54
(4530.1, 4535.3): 19.19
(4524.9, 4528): 19.99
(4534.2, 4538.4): 19.53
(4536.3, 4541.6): 19.9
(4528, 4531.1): 19.22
